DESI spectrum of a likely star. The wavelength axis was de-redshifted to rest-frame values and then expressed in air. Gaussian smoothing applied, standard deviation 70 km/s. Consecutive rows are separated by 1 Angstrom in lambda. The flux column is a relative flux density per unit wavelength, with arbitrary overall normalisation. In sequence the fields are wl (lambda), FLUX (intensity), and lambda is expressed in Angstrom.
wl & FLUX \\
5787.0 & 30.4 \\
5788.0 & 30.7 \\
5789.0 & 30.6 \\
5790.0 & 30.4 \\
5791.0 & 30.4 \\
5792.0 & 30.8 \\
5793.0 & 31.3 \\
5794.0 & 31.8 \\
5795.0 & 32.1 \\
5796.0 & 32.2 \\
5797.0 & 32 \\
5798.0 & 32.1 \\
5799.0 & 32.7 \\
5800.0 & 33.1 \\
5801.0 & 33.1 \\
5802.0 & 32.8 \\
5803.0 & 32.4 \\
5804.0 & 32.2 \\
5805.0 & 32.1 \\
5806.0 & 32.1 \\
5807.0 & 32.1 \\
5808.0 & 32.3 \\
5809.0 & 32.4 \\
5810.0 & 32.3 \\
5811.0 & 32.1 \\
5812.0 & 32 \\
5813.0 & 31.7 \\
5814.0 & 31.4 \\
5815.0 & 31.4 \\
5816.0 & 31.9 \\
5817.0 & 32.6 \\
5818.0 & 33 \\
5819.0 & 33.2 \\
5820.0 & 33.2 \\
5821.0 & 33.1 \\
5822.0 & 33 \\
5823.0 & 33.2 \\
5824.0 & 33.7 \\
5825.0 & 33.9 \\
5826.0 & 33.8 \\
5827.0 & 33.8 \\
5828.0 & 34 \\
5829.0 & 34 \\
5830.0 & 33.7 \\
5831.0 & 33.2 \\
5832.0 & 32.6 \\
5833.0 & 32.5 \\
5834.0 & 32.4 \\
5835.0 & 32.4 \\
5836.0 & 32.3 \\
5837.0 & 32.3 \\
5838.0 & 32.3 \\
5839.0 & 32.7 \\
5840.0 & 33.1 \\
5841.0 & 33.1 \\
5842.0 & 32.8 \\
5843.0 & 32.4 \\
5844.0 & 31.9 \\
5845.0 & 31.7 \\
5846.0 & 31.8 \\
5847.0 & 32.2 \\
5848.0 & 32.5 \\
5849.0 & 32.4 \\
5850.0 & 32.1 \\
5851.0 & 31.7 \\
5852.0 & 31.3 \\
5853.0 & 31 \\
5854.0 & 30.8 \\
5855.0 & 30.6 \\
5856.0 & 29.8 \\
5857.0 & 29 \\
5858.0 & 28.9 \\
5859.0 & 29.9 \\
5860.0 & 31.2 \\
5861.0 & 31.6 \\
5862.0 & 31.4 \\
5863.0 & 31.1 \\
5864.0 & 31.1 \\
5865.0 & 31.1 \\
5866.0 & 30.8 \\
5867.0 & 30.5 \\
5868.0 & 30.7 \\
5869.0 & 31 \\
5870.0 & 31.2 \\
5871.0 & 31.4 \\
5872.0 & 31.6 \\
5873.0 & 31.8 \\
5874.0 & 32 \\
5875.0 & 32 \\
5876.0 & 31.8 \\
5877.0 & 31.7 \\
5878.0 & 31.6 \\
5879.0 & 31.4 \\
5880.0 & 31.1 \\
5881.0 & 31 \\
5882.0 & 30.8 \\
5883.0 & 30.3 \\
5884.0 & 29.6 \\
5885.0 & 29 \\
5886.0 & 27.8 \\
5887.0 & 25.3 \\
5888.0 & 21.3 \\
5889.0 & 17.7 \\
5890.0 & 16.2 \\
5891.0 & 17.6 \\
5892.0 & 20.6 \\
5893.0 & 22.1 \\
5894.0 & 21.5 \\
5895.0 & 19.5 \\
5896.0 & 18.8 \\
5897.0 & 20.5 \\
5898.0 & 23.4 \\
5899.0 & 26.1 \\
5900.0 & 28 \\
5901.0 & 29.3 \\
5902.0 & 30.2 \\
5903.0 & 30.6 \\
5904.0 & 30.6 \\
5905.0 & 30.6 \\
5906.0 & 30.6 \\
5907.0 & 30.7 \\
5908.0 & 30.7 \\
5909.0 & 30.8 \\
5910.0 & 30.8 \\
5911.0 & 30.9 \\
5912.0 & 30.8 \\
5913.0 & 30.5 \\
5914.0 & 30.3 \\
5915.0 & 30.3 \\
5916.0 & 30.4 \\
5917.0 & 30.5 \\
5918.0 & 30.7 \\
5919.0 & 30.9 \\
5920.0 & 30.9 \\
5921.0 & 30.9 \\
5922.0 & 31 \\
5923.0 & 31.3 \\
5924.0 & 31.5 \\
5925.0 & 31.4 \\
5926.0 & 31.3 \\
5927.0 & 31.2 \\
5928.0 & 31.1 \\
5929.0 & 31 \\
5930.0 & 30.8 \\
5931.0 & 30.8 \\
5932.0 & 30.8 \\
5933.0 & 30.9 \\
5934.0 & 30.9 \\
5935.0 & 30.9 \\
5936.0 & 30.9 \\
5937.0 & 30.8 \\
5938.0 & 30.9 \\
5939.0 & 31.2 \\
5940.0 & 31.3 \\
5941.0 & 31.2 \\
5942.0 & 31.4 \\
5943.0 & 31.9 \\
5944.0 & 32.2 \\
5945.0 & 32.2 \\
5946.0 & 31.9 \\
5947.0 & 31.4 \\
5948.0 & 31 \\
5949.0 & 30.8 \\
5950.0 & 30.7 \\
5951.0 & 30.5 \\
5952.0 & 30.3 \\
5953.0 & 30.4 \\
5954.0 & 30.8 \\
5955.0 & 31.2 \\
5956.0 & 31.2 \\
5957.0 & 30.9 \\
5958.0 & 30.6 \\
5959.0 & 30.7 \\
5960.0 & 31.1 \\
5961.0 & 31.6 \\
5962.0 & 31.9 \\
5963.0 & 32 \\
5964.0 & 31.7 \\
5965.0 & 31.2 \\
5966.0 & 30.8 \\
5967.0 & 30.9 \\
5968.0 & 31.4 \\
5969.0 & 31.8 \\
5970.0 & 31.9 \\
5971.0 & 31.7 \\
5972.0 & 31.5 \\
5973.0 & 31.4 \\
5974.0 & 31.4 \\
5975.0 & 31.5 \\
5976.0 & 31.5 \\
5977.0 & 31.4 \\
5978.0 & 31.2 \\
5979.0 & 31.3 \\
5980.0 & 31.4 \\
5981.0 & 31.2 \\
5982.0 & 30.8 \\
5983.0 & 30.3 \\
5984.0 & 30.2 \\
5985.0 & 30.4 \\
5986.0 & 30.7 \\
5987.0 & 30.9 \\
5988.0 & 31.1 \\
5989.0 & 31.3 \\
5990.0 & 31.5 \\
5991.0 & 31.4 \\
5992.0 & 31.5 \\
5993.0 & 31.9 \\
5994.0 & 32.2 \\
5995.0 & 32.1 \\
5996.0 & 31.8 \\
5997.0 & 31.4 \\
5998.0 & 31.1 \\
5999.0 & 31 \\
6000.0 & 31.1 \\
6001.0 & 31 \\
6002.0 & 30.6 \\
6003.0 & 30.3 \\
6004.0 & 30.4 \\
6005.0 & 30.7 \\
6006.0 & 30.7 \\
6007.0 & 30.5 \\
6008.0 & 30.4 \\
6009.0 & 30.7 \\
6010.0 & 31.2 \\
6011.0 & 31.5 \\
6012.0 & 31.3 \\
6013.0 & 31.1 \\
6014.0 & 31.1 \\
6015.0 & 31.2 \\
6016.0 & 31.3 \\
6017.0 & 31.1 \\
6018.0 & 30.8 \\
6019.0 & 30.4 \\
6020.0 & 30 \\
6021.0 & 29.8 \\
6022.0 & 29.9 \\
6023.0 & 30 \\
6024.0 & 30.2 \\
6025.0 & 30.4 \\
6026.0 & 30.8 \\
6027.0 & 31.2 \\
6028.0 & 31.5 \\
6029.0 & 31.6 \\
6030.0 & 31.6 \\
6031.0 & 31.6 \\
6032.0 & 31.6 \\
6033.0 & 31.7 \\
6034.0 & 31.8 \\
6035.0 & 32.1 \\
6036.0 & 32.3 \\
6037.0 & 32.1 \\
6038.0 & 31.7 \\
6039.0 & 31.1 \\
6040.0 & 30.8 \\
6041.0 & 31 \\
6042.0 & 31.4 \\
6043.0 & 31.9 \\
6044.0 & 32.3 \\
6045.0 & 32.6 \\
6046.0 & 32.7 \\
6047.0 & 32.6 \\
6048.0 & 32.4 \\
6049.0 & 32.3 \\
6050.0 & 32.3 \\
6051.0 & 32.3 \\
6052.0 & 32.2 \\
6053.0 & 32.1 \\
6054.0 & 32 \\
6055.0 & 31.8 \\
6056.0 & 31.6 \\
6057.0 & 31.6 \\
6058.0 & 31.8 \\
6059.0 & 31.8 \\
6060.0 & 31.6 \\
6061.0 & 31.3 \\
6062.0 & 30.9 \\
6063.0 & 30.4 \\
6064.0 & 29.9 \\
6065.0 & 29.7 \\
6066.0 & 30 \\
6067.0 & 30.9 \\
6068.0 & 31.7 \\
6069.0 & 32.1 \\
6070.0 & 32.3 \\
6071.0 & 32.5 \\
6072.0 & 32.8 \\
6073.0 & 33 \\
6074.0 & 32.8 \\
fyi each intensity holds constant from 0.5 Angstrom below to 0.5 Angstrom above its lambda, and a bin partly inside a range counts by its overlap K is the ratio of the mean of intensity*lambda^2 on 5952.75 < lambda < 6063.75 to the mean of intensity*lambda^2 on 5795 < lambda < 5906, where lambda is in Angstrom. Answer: 1.08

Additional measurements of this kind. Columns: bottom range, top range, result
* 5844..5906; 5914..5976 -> 1.11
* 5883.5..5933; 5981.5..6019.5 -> 1.14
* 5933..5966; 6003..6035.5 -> 1.02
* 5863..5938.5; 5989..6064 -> 1.12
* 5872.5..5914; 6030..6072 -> 1.21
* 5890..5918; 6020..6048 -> 1.21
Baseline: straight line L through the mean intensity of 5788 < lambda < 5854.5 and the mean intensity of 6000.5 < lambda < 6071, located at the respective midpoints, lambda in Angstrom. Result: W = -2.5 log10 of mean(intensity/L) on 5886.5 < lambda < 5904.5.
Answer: 0.34 mag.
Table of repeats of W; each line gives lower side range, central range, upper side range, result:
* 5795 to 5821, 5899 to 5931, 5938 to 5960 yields 0.029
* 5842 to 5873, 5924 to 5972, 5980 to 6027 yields -0.006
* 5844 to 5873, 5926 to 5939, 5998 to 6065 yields 0.008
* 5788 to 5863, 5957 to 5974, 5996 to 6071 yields 0.006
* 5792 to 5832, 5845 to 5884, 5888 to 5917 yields -0.078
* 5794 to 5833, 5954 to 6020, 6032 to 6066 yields 0.027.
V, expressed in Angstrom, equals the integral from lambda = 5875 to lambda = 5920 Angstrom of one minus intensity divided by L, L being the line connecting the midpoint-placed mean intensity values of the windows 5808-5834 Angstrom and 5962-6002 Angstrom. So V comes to 6.2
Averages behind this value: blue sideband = 32.8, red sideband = 31.3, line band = 27.7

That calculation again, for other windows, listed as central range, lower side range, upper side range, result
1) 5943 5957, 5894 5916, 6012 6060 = -0.88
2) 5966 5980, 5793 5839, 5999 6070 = 0.10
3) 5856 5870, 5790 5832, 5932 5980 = 0.62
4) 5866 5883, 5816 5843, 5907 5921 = 0.25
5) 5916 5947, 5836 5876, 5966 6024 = 0.09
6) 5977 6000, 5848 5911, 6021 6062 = -0.41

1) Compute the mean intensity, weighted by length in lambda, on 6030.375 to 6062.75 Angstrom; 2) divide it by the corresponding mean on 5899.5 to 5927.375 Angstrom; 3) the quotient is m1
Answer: 1.04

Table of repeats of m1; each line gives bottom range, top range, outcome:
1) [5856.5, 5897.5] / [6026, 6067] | 1.13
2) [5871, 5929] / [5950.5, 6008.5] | 1.09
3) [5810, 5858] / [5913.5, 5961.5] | 0.96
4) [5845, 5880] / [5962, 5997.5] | 1.00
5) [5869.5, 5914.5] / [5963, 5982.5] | 1.13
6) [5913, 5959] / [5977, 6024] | 1.00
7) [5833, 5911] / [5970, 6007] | 1.06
